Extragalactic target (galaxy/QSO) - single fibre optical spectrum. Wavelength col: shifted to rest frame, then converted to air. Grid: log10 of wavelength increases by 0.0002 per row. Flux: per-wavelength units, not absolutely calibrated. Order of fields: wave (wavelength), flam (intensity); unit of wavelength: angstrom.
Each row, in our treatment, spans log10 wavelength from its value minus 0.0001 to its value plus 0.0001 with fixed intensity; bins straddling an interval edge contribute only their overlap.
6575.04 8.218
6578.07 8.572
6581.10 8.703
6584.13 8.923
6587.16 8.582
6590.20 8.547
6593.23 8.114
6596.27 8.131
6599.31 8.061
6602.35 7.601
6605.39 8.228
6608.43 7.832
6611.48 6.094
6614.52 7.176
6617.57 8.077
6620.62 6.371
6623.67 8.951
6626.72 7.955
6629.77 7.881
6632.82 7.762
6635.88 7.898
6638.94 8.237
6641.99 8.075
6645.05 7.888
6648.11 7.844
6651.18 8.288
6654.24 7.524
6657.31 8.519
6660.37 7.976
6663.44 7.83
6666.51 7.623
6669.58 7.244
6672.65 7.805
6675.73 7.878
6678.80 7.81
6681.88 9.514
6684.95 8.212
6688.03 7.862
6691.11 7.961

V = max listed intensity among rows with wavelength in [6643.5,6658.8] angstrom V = 8.519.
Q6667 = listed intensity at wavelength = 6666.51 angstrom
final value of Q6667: 7.623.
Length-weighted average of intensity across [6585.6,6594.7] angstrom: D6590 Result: 8.42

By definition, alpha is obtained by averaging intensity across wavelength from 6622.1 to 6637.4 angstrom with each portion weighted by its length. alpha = 8.09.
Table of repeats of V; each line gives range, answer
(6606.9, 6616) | 7.832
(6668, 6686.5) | 9.514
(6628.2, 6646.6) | 8.237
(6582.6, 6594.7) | 8.923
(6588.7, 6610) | 8.547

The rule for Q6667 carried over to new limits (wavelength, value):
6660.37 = 7.976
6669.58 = 7.244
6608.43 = 7.832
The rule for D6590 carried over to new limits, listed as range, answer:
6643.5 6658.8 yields 8.01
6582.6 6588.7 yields 8.75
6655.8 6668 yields 7.99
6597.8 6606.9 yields 7.96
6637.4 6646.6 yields 8.07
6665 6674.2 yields 7.55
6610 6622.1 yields 6.93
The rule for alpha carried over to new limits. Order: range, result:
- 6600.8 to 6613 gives 7.44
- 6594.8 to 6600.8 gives 8.09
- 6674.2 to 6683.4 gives 8.4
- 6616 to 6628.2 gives 7.83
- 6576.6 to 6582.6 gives 8.64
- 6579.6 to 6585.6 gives 8.81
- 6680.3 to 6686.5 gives 8.86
